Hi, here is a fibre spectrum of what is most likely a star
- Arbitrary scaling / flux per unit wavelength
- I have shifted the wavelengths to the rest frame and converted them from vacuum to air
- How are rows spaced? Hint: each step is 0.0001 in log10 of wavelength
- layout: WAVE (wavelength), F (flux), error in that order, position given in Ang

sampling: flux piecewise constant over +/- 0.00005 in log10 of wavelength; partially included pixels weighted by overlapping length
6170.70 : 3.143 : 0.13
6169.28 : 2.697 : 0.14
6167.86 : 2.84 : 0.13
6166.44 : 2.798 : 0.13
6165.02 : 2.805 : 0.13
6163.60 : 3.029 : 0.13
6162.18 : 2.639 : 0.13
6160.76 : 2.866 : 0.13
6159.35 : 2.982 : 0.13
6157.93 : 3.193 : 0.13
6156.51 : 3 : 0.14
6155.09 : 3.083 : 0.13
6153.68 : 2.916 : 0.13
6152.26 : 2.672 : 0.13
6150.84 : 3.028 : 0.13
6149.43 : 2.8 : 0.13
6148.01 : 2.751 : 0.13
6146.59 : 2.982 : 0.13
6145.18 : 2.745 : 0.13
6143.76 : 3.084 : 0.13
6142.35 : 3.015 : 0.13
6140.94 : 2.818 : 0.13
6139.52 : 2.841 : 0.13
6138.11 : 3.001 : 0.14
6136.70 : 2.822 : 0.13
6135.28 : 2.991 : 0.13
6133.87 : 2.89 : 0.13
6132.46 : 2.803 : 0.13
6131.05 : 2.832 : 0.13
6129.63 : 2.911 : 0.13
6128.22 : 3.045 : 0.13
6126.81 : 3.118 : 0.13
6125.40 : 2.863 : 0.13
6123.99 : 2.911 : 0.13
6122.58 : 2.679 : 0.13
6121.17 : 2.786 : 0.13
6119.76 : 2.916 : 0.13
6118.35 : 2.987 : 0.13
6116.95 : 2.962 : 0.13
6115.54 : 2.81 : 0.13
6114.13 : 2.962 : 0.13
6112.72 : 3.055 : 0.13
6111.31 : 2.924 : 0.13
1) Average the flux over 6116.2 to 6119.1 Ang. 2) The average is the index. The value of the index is 2.98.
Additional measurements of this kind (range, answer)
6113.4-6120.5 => 2.93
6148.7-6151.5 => 2.91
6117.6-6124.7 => 2.86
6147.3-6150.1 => 2.77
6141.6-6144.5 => 3.05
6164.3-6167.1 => 2.8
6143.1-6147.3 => 2.93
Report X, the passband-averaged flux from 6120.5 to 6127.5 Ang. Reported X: 2.87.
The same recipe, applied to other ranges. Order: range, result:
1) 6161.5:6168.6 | 2.82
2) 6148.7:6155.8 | 2.9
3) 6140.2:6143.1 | 2.92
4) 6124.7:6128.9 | 3.01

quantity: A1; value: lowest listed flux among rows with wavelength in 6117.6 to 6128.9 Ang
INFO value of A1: 2.679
